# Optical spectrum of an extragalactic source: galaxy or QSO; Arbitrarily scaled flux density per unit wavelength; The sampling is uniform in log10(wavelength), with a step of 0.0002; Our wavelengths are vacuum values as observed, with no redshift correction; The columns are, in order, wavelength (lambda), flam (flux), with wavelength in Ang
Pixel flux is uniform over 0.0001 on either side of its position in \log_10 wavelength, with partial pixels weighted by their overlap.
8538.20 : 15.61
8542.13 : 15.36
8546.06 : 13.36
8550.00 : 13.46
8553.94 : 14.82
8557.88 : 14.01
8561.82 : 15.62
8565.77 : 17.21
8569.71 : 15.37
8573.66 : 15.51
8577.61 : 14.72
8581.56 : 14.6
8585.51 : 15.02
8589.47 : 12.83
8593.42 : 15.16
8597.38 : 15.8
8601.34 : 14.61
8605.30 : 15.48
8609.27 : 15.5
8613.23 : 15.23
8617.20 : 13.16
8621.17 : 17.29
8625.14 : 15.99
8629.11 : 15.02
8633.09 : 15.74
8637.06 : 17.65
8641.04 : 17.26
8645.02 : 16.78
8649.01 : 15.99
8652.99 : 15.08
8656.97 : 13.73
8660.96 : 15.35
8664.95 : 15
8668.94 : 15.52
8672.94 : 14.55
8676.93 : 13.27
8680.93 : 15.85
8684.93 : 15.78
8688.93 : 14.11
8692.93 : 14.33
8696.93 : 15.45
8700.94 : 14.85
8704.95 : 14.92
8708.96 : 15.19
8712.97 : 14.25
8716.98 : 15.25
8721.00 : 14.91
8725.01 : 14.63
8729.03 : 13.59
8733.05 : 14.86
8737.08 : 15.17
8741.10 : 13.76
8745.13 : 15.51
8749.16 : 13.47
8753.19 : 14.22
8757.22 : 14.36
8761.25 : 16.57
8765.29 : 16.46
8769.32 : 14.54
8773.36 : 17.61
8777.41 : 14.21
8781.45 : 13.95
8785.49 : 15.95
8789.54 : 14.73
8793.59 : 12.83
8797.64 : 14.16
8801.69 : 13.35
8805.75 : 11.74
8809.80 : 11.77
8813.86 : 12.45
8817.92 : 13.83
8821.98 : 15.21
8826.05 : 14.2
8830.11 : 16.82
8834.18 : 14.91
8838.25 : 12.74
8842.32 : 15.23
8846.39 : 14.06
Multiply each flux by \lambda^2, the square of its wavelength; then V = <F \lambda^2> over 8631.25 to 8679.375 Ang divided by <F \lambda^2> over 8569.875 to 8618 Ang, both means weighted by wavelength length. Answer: 1.1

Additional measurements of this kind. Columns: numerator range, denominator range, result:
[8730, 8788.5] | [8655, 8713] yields 1.03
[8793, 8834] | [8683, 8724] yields 0.94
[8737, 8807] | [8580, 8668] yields 0.98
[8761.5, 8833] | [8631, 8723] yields 0.97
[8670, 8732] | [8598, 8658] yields 0.96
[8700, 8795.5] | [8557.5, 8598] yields 1.02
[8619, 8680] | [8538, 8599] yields 1.07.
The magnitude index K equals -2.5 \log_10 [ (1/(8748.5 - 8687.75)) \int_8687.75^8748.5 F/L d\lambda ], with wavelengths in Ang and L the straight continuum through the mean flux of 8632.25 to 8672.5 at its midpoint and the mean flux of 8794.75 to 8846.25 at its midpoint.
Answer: 0.02 mag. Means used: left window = 15.8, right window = 13.9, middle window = 14.7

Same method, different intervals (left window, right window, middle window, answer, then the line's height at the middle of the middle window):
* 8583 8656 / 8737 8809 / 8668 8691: 0.02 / 15.1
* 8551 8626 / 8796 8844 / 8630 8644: -0.13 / 14.9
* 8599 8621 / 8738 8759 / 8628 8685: -0.05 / 14.8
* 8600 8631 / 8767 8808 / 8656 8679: 0.03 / 15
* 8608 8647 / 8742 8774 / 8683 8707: 0.05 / 15.6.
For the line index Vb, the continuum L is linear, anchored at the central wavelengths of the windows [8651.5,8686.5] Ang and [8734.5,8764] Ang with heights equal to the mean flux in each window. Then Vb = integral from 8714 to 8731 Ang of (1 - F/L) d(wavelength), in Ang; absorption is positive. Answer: 0.3 Ang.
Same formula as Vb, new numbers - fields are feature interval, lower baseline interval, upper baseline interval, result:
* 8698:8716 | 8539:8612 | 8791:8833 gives -0.79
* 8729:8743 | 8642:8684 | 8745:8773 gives 0.64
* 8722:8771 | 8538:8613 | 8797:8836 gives -2.14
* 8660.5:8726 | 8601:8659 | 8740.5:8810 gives 1.12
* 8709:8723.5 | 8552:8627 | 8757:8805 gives 0.09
